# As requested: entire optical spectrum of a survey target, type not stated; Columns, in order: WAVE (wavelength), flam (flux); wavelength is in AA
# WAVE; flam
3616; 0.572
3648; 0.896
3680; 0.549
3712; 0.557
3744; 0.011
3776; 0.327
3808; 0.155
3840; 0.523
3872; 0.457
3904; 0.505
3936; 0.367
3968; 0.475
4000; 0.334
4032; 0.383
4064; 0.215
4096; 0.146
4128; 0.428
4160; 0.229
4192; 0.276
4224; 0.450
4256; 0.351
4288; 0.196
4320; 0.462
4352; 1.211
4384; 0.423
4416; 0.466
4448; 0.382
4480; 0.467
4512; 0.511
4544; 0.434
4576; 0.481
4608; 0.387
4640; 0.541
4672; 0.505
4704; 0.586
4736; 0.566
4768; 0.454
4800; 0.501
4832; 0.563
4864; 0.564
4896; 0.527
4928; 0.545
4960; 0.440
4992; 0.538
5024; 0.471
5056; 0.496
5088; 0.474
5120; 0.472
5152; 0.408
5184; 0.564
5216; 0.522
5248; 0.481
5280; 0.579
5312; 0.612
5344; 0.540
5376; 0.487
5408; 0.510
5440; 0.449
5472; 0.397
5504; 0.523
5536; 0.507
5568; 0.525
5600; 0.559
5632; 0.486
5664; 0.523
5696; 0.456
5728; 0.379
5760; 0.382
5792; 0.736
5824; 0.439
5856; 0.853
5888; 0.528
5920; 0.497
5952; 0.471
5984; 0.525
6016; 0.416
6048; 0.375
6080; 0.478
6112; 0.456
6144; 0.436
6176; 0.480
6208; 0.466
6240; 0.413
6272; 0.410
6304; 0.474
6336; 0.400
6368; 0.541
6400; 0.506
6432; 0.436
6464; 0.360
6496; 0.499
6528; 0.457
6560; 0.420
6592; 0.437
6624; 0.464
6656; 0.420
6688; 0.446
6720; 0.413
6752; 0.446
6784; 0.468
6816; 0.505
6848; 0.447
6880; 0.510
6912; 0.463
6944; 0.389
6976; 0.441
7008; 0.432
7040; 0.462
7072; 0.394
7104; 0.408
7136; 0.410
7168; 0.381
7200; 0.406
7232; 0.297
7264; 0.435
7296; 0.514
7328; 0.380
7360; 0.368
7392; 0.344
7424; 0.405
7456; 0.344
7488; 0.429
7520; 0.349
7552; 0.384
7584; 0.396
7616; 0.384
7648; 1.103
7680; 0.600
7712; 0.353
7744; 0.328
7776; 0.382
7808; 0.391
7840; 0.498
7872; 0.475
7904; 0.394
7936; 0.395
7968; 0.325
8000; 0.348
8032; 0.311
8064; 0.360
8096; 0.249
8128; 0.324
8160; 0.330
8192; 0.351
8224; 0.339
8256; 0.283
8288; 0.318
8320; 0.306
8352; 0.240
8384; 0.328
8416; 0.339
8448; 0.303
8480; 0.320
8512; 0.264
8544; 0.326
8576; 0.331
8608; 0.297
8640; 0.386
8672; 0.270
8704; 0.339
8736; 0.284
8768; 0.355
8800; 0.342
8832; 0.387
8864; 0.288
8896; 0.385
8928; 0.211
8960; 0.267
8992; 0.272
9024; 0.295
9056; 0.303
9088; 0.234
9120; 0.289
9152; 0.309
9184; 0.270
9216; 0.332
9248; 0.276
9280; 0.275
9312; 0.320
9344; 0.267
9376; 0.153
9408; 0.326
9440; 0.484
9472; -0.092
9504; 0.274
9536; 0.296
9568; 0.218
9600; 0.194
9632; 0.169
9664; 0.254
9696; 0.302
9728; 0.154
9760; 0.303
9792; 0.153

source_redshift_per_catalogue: 0.167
